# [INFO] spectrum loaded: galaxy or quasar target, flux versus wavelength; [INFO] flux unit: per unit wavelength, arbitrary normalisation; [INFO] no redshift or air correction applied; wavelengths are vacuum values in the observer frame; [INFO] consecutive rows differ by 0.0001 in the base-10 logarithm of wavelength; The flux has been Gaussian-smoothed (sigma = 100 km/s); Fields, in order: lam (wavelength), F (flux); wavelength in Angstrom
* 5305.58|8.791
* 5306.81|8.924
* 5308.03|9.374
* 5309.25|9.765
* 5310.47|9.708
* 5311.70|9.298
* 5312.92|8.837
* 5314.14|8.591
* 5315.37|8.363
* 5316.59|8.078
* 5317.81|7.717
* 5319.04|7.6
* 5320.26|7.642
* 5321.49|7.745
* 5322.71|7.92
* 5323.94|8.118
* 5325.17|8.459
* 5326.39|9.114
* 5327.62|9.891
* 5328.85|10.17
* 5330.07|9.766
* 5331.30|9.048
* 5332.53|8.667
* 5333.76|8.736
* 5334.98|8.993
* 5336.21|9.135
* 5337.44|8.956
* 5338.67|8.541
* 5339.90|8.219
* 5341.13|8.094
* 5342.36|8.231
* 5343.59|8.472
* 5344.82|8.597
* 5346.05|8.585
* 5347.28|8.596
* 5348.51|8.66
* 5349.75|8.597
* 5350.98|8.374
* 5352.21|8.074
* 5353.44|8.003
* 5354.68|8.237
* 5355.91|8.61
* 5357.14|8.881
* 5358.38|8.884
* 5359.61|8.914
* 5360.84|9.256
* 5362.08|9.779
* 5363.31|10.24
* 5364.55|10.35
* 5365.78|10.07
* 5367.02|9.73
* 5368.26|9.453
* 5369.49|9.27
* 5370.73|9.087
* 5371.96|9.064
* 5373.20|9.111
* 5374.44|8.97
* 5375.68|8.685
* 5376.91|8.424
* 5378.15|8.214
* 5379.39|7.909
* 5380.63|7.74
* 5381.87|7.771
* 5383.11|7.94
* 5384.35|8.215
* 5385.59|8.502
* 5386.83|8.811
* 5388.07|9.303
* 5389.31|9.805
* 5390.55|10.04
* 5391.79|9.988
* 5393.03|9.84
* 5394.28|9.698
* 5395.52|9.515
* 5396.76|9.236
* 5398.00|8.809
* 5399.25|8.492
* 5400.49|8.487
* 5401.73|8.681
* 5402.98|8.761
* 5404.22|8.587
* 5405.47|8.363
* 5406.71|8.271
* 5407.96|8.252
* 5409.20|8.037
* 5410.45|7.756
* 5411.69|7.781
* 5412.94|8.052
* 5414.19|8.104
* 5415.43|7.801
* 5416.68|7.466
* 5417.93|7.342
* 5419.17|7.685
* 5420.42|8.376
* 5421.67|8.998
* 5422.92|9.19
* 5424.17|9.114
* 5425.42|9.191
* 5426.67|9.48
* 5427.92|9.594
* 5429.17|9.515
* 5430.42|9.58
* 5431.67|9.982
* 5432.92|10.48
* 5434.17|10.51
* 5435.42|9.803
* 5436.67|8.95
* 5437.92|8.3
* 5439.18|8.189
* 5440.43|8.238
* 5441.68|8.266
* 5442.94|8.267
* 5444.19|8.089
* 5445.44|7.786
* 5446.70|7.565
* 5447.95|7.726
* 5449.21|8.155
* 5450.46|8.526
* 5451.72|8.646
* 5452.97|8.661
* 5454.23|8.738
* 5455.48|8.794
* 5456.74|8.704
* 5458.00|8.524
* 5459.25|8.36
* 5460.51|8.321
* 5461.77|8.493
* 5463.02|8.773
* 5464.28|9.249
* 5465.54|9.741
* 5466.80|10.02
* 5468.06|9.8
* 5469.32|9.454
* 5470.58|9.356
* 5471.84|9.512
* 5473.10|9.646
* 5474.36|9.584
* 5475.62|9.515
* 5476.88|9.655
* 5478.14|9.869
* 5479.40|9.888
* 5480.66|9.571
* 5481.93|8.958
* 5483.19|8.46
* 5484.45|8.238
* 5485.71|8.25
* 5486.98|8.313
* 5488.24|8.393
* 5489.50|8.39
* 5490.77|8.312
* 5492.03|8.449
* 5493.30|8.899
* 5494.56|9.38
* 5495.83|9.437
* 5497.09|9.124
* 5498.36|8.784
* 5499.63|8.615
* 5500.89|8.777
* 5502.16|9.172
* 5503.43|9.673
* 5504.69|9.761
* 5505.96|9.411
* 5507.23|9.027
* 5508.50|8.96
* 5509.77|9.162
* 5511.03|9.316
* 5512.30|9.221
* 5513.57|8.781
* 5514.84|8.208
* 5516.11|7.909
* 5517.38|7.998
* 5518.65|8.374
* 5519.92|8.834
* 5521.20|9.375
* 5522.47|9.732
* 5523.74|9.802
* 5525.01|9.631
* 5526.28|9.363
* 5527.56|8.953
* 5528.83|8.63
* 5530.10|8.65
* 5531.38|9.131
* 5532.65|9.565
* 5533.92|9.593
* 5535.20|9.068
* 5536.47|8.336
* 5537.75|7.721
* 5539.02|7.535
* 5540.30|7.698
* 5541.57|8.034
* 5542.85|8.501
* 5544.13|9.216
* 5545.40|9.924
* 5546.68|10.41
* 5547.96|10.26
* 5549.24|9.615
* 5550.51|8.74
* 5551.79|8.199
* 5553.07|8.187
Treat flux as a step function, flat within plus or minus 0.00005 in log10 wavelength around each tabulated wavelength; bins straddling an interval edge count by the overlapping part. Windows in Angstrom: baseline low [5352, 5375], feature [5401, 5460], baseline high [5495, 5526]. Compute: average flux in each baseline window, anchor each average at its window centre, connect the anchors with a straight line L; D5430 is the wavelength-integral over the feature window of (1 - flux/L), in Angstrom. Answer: 3.50 Angstrom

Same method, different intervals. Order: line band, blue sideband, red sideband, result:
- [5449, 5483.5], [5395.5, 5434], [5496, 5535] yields -1.0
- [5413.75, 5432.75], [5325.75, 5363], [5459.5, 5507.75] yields 0.4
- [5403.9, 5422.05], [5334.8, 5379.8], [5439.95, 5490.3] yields 1.6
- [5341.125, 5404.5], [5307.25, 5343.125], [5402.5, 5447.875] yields -1.7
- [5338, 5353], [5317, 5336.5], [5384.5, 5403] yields 0.7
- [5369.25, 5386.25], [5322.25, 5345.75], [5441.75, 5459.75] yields 0.3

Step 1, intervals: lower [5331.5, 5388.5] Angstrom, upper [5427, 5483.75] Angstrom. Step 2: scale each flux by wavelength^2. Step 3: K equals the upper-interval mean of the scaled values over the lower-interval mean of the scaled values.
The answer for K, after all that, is 1.1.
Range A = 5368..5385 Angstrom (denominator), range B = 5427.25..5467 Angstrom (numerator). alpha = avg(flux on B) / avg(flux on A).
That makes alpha 1.03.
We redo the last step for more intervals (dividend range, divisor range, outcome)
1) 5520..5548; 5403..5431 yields 1.06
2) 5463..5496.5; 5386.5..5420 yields 1.06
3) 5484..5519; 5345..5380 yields 0.99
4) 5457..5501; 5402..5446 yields 1.05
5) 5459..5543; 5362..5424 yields 1.02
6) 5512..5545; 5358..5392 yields 0.97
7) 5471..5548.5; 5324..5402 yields 1.01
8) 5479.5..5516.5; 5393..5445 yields 1.02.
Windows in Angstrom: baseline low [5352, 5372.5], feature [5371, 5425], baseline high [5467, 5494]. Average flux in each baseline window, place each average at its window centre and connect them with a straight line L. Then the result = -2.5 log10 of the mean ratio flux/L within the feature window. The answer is 0.07 mag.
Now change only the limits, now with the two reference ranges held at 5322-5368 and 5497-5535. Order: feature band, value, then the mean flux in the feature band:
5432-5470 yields 0.03 mag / 8.78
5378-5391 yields 0.05 mag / 8.56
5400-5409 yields 0.06 mag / 8.47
